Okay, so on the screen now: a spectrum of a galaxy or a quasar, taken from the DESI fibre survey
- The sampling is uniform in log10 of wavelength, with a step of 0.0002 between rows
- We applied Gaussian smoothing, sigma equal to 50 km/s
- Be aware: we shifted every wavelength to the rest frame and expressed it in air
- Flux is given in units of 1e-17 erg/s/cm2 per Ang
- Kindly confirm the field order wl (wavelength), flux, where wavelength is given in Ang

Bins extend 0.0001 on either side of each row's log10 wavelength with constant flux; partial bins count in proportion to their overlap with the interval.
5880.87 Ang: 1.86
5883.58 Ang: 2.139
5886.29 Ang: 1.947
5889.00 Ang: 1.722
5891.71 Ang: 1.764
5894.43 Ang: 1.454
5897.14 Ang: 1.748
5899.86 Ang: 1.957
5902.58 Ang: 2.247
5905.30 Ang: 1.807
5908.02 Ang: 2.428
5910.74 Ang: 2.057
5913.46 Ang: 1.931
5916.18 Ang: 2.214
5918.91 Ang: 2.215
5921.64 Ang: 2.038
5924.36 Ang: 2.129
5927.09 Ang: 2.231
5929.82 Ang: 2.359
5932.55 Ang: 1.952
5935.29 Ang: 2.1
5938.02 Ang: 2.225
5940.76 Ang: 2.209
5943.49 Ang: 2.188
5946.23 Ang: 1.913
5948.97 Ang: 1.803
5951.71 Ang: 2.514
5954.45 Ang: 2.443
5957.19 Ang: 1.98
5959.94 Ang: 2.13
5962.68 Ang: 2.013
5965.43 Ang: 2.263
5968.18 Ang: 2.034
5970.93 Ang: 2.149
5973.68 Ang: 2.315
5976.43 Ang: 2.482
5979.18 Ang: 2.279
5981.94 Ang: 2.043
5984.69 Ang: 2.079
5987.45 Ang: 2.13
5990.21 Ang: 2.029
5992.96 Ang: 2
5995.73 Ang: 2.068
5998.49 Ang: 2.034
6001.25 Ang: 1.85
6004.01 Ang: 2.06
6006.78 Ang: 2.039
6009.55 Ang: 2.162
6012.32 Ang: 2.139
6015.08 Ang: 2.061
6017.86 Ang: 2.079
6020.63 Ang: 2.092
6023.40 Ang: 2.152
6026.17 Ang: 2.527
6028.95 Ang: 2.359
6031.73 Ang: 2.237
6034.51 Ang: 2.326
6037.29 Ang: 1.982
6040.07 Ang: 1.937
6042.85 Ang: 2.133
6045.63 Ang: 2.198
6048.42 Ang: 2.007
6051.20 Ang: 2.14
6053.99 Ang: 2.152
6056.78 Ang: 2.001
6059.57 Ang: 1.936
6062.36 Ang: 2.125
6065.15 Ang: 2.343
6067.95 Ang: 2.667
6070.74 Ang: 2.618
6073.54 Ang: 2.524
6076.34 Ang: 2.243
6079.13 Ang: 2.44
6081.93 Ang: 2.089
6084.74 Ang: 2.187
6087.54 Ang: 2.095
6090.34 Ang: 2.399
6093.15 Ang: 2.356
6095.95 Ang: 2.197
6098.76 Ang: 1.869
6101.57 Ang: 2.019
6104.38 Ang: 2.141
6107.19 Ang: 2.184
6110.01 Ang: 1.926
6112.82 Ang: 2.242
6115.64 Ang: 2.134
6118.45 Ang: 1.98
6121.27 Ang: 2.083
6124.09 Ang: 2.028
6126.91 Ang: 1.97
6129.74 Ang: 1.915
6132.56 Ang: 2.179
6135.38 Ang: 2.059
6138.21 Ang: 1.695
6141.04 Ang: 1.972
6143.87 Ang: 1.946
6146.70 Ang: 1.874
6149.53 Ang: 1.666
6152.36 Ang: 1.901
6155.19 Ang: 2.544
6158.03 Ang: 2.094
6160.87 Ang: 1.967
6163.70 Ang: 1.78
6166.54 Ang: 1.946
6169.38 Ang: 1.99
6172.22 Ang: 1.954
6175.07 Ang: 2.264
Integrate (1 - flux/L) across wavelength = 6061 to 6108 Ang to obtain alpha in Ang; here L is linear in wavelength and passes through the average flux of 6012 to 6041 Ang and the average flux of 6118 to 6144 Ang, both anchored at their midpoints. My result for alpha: -4.4 Ang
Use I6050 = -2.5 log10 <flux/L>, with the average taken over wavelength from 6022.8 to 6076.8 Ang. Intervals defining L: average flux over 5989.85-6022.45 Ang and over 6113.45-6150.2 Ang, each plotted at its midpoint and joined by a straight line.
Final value -0.11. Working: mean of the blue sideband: 2.05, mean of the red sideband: 1.97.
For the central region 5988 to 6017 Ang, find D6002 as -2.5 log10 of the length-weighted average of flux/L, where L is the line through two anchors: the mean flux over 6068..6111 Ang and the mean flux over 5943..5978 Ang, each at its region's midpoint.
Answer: 0.07 mag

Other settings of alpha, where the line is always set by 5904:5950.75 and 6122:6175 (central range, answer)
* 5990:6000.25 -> 0.2 Ang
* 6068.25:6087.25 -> -3.1 Ang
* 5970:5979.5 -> -1.1 Ang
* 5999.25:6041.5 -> -1.6 Ang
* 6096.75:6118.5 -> -0.7 Ang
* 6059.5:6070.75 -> -1.8 Ang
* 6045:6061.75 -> -0.3 Ang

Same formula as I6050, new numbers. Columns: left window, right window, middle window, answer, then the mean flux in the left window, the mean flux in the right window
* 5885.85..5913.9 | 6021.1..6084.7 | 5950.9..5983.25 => -0.08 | 1.91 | 2.23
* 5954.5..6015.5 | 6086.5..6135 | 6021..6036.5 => -0.09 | 2.11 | 2.1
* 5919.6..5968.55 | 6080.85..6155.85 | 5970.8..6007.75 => 0.01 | 2.14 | 2.06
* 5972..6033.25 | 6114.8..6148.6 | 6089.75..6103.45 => -0.07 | 2.15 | 1.98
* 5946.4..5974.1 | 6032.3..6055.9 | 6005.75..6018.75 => 0.01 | 2.15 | 2.11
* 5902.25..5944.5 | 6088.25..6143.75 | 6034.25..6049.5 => 0.01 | 2.14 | 2.07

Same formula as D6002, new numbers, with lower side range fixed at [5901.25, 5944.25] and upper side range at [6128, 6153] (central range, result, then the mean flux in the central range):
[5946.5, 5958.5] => -0.02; 2.16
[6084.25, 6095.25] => -0.15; 2.26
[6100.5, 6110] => -0.07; 2.09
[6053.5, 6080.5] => -0.16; 2.31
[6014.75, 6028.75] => -0.09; 2.21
